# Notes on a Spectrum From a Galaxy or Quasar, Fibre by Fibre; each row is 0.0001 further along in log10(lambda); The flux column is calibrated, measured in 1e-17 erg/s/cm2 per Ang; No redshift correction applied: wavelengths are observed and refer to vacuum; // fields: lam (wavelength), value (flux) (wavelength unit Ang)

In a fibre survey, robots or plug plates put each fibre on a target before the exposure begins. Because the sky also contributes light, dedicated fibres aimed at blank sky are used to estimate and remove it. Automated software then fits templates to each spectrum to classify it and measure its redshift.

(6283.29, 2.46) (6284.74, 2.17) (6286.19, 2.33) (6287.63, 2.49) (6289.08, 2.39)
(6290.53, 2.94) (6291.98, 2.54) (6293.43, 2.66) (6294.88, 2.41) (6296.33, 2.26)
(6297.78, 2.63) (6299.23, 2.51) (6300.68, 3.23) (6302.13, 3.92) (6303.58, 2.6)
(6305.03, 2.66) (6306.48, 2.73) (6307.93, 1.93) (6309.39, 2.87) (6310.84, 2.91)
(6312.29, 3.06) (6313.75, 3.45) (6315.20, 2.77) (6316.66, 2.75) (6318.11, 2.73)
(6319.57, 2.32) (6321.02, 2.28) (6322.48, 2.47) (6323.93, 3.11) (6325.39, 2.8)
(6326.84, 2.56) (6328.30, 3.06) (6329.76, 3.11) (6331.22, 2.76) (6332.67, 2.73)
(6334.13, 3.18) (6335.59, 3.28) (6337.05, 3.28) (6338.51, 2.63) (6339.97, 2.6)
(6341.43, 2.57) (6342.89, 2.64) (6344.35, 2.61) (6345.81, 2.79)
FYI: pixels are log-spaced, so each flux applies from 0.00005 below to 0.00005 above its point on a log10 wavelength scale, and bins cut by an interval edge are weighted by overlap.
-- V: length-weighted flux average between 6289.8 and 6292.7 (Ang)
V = 2.74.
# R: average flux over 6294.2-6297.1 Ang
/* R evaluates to 2.34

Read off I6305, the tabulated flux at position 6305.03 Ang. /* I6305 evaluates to 2.66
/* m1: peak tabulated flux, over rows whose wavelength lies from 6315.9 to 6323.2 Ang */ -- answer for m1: 2.75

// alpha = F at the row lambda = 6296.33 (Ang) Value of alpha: 2.26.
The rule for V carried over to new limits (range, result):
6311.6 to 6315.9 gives 3.09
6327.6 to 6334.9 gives 2.97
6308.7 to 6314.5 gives 3.07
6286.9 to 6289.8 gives 2.44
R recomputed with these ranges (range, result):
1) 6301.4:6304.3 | 3.26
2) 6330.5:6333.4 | 2.75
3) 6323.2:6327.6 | 2.83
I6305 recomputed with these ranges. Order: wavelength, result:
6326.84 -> 2.56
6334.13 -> 3.18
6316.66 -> 2.75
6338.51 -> 2.63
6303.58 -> 2.6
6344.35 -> 2.61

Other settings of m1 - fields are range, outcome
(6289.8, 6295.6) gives 2.94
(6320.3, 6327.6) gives 3.11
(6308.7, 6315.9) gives 3.45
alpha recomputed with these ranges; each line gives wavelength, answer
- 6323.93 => 3.11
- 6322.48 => 2.47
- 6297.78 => 2.63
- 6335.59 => 3.28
